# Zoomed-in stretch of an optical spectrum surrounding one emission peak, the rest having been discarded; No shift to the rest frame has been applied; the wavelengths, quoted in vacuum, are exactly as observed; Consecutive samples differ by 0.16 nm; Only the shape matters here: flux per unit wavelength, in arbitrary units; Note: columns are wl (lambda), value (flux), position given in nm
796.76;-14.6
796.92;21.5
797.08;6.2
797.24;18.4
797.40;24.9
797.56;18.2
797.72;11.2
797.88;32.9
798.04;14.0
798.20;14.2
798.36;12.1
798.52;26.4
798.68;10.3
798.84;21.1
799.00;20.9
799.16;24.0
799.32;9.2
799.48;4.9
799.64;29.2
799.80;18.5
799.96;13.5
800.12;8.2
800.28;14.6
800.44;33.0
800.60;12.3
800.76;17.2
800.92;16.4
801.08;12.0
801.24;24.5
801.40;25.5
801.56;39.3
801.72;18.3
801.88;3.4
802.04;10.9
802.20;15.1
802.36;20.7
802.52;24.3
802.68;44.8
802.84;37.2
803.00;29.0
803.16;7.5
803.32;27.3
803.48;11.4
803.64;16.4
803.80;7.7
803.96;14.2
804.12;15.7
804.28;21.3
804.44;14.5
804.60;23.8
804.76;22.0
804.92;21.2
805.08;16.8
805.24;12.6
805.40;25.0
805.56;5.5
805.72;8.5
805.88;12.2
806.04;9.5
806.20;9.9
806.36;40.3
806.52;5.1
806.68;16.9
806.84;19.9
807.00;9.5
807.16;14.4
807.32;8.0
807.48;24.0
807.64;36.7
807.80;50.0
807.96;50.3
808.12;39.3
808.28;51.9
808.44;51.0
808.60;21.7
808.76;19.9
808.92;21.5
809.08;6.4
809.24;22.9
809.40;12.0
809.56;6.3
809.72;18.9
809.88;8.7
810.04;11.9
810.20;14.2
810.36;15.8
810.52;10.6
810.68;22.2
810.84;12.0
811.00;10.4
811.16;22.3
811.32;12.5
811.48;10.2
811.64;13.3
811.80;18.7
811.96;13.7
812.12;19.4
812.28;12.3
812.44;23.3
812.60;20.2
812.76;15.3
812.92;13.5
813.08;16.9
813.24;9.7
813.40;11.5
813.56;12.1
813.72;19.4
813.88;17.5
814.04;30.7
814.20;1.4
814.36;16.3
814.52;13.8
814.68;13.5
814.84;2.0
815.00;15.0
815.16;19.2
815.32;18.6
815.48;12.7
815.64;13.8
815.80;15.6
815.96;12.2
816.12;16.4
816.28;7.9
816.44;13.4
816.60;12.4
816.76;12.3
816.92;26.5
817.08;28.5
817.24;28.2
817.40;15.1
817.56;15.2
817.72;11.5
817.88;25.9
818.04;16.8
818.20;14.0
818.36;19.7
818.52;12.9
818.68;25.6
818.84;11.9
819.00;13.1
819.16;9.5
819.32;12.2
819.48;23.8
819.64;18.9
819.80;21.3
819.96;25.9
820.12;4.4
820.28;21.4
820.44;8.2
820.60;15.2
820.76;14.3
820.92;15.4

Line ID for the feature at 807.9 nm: H-beta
